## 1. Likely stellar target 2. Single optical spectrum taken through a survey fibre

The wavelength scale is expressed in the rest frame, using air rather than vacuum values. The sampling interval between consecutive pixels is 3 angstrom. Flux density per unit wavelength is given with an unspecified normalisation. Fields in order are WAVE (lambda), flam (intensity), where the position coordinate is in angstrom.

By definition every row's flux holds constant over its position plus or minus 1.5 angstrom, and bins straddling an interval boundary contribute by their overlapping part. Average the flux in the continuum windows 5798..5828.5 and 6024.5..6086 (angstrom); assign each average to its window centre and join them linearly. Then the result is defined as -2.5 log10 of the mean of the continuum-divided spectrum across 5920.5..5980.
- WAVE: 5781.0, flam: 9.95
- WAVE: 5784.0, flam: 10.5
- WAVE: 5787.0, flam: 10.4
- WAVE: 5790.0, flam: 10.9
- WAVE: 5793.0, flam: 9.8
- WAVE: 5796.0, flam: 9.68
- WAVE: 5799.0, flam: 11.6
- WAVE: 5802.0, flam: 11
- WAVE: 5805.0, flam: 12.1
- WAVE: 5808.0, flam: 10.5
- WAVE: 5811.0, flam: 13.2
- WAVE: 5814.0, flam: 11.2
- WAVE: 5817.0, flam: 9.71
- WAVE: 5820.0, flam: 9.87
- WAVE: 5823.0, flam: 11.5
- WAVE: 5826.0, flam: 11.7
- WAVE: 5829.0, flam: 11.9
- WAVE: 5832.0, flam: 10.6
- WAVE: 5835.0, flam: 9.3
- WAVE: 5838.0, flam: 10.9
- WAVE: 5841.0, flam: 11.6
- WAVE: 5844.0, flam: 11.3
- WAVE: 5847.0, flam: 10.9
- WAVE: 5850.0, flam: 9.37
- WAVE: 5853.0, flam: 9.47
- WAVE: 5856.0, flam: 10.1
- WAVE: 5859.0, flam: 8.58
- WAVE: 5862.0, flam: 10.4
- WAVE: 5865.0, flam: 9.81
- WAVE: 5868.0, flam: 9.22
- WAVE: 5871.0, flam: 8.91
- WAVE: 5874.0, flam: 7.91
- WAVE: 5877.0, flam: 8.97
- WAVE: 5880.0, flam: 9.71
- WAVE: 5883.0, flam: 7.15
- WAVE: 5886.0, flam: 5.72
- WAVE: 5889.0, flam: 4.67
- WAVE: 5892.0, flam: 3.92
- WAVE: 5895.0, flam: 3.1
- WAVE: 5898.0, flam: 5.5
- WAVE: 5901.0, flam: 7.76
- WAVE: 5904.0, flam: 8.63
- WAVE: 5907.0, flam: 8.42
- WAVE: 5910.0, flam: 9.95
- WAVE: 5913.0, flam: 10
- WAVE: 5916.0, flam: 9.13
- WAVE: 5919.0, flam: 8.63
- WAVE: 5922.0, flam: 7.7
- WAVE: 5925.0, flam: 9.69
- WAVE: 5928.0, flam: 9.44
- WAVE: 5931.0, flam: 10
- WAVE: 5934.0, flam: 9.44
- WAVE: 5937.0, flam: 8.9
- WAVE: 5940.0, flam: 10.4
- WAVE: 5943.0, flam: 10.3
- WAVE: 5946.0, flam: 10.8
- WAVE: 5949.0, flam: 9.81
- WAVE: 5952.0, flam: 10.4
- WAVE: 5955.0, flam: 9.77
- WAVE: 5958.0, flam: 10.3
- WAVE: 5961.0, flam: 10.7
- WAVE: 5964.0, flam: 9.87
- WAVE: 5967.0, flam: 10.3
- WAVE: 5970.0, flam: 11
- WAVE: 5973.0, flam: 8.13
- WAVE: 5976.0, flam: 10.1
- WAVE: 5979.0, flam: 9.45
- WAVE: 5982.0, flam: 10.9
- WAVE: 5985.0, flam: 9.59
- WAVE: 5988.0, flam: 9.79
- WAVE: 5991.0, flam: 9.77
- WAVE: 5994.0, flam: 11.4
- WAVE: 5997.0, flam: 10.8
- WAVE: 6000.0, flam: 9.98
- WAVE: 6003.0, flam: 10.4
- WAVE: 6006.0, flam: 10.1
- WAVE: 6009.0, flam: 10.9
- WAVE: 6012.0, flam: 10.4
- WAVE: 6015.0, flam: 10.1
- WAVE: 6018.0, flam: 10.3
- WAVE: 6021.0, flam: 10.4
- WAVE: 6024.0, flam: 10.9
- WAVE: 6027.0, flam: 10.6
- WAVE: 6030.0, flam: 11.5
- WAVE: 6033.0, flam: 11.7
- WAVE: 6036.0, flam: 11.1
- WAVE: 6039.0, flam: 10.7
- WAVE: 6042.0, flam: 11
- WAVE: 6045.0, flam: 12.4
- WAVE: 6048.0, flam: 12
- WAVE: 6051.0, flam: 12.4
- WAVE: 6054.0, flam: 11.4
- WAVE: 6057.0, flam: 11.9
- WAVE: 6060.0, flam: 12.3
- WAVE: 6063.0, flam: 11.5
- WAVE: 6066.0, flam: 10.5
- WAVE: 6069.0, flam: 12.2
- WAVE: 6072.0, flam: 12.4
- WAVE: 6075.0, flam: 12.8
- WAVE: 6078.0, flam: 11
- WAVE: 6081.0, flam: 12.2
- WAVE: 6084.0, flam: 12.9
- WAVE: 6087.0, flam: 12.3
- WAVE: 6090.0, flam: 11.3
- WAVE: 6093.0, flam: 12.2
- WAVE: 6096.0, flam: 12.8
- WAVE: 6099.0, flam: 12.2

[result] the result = 0.17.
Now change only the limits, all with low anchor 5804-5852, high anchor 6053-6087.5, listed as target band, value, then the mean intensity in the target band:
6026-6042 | 0.06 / 11.1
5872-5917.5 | 0.45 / 7.39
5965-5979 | 0.17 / 9.84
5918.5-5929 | 0.27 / 8.86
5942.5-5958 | 0.12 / 10.2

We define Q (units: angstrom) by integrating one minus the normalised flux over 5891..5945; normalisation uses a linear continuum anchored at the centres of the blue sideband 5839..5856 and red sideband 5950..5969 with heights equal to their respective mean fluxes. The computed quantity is 9.8 angstrom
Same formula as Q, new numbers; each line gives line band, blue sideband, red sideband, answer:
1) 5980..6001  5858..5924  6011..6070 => -0.34 angstrom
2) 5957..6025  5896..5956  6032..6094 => 1.20 angstrom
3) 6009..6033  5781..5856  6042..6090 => 2.16 angstrom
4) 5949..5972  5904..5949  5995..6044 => -0.77 angstrom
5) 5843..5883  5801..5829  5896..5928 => 1.69 angstrom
